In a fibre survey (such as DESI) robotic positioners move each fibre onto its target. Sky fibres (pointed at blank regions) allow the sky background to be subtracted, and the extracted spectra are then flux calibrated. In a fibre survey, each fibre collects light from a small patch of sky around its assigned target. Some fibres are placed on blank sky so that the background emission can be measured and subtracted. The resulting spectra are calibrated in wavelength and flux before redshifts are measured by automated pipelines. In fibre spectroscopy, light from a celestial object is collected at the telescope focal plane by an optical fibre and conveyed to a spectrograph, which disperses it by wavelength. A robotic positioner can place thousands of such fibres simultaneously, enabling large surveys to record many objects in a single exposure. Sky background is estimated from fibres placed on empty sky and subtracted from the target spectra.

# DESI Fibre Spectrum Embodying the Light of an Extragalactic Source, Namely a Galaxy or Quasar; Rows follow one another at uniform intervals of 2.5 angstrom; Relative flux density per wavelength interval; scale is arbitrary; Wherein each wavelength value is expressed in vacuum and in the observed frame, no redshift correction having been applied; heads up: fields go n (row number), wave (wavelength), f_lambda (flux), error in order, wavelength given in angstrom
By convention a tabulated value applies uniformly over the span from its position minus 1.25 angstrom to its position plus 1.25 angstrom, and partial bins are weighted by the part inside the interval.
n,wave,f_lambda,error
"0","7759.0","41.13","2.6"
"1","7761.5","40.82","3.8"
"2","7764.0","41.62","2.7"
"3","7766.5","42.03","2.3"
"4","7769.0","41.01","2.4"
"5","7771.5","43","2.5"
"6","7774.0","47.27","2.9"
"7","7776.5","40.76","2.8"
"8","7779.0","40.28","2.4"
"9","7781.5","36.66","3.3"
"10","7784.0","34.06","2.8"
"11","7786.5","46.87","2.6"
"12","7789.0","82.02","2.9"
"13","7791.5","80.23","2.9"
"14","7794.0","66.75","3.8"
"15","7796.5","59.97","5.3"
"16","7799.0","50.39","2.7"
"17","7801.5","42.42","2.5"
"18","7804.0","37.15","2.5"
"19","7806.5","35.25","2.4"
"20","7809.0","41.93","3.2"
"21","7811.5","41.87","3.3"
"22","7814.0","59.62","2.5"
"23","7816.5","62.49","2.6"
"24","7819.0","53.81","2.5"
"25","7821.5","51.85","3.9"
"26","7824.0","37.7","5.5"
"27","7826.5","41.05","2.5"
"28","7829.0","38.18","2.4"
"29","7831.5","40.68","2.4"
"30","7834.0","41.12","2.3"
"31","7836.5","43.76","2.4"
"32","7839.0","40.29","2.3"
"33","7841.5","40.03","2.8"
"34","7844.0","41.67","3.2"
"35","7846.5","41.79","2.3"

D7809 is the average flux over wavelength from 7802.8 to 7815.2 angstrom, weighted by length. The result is 43.1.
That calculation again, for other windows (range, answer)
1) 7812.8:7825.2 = 53.1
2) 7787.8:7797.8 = 72.1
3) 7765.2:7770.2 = 41.5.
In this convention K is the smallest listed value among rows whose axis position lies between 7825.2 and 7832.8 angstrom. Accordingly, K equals 38.18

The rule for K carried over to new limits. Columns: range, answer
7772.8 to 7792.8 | 34.06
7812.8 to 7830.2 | 37.7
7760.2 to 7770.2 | 40.82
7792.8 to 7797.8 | 59.97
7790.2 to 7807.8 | 35.25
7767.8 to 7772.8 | 41.01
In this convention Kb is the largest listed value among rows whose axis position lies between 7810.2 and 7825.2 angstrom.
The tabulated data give 62.49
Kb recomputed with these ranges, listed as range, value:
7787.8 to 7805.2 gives 82.02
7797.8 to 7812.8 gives 50.39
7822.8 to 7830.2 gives 41.05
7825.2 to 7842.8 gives 43.76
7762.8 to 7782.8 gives 47.27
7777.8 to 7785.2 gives 40.28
